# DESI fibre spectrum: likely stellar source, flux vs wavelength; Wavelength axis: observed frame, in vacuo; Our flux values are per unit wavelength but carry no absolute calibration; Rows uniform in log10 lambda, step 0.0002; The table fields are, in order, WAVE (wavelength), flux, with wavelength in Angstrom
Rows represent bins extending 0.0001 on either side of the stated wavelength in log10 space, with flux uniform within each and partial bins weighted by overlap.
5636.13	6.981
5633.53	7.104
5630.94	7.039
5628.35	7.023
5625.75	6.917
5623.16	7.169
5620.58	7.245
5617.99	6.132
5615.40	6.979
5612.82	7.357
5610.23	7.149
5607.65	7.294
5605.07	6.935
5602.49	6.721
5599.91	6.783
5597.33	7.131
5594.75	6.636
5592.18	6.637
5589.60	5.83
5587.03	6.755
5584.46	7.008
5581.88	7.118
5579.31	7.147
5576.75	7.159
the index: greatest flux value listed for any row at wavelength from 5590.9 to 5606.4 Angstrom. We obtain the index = 7.131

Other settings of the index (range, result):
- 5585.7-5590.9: 6.755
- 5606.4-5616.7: 7.357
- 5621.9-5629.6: 7.169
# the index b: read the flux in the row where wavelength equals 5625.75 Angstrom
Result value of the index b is 6.917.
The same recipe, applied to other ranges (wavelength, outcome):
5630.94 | 7.039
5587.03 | 6.755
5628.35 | 7.023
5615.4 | 6.979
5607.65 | 7.294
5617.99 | 6.132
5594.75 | 6.636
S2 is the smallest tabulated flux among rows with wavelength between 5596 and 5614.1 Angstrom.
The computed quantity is 6.721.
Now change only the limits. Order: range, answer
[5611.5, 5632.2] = 6.132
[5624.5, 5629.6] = 6.917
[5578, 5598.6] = 5.83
